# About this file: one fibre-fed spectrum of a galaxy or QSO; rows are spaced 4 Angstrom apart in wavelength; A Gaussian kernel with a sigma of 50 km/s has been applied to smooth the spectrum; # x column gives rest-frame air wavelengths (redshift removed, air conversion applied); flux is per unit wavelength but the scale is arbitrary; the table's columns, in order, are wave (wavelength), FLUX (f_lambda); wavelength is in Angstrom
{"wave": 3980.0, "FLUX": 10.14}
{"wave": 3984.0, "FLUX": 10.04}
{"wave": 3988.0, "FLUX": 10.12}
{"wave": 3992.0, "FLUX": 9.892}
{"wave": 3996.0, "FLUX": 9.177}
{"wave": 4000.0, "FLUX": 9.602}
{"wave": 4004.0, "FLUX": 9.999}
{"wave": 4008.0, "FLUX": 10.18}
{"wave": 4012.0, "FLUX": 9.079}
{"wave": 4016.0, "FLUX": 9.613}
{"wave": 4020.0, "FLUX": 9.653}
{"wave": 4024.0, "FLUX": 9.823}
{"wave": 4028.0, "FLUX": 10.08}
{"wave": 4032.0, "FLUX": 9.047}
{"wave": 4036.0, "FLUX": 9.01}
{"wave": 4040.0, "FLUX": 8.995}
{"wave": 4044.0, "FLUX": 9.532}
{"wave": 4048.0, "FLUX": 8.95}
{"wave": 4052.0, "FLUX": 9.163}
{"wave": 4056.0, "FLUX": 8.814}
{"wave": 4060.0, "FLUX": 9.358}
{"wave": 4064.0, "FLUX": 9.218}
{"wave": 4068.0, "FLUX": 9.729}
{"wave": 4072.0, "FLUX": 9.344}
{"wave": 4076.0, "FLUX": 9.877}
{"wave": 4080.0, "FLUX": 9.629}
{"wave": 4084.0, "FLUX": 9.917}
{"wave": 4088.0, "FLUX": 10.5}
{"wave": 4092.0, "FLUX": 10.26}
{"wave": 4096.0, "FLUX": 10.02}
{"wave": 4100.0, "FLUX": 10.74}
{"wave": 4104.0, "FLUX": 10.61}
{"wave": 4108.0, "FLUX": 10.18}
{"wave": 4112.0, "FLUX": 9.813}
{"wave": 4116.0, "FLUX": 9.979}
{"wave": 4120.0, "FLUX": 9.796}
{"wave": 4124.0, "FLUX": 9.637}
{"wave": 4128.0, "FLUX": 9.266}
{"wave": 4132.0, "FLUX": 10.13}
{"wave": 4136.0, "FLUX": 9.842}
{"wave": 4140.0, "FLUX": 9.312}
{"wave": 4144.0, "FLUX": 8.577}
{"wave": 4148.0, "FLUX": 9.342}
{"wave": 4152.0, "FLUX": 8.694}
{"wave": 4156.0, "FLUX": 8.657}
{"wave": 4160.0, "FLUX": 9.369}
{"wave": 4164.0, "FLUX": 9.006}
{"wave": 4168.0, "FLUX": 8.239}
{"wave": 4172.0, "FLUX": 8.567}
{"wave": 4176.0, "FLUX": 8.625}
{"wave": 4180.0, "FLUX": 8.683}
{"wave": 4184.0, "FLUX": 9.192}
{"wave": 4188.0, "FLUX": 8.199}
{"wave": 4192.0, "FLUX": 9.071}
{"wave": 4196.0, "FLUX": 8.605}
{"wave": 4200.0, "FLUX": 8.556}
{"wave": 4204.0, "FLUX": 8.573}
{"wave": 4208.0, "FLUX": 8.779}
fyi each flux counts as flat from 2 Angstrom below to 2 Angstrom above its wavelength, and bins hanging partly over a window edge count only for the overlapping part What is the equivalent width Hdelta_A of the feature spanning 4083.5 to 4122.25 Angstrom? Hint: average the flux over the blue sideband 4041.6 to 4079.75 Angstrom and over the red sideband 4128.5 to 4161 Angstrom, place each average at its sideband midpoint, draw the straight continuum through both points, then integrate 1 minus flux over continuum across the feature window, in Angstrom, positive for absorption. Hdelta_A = -3.7 Angstrom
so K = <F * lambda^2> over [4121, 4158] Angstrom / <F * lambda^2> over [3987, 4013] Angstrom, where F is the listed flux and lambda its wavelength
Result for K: 1.0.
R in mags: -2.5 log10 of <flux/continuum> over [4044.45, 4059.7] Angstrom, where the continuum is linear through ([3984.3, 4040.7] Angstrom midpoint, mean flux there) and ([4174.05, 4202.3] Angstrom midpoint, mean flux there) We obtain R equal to 0.040 mag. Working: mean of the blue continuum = 9.62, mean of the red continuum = 8.7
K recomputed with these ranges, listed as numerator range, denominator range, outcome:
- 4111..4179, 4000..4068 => 1.03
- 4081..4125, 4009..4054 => 1.12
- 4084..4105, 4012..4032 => 1.11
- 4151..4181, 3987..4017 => 0.98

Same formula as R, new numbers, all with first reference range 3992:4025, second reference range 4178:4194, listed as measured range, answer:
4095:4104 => -0.14 mag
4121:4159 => -0.03 mag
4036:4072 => 0.02 mag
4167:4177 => 0.05 mag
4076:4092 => -0.08 mag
